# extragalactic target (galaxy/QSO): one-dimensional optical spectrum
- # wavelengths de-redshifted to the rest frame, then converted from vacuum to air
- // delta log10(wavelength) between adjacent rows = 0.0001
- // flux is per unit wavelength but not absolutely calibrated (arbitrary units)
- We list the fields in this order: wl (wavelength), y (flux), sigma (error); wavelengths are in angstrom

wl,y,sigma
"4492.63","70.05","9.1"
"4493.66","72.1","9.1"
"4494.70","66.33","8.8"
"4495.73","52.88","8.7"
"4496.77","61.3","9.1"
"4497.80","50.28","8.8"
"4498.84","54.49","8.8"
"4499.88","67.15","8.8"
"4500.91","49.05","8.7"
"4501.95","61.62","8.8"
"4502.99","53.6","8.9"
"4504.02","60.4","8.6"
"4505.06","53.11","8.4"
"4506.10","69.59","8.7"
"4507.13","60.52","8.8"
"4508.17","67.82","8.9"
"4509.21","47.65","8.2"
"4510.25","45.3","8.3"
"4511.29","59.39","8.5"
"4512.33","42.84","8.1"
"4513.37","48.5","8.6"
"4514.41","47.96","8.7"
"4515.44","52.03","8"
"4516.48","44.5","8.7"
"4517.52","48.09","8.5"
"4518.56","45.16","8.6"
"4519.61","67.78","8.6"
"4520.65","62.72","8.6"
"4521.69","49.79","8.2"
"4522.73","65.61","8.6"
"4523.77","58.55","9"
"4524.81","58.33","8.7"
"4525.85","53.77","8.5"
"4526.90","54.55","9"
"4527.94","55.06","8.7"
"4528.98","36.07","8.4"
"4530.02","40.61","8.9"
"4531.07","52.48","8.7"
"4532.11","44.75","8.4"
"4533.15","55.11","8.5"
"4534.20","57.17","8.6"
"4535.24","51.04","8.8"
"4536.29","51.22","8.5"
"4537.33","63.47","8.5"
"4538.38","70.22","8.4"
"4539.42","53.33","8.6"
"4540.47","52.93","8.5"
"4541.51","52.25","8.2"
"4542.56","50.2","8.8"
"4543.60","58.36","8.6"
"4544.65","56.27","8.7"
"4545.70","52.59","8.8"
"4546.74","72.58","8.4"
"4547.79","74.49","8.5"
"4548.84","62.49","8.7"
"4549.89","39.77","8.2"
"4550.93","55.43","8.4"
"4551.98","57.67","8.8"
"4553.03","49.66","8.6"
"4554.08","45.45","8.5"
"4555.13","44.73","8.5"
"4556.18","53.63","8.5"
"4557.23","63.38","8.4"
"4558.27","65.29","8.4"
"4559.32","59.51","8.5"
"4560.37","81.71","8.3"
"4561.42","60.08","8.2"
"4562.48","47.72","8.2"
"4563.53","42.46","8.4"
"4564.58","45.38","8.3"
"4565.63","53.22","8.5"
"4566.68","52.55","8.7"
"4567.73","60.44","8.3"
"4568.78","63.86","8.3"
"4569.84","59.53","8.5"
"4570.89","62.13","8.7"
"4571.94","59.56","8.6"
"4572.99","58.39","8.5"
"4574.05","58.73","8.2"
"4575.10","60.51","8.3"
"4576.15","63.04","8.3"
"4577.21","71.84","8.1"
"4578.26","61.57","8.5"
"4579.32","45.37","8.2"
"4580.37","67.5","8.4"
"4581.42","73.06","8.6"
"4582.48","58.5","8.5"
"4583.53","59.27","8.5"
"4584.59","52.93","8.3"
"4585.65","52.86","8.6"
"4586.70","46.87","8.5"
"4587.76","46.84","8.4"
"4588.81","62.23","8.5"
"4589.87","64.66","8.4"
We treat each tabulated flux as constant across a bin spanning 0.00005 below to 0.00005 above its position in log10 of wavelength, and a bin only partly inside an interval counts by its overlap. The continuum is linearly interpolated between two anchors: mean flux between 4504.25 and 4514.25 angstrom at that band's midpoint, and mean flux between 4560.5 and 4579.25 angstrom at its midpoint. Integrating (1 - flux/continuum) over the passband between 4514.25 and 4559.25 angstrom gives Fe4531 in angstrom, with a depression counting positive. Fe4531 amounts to 1.2 angstrom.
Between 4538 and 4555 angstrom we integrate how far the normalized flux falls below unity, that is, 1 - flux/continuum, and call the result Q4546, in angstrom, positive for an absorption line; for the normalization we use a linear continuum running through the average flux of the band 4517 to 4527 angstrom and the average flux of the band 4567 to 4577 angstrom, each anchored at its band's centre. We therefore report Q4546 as 0.7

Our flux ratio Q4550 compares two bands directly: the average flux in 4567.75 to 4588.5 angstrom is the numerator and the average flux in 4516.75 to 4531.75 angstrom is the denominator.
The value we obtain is 1.11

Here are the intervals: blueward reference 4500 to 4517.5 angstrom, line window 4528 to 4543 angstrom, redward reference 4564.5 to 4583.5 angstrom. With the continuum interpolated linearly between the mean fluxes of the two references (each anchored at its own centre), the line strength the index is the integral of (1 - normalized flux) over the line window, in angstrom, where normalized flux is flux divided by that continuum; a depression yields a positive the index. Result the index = 1.1 angstrom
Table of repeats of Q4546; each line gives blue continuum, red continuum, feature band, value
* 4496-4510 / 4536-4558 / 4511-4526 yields 0.98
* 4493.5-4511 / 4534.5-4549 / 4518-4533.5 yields 1.34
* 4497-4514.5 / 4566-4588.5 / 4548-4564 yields 0.60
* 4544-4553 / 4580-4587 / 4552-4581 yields 0.45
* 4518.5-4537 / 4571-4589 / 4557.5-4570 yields -0.12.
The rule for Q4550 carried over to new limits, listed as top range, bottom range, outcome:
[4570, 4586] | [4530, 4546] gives 1.11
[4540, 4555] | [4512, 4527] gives 1.04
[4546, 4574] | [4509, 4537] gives 1.11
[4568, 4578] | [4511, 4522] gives 1.20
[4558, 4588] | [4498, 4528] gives 1.06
